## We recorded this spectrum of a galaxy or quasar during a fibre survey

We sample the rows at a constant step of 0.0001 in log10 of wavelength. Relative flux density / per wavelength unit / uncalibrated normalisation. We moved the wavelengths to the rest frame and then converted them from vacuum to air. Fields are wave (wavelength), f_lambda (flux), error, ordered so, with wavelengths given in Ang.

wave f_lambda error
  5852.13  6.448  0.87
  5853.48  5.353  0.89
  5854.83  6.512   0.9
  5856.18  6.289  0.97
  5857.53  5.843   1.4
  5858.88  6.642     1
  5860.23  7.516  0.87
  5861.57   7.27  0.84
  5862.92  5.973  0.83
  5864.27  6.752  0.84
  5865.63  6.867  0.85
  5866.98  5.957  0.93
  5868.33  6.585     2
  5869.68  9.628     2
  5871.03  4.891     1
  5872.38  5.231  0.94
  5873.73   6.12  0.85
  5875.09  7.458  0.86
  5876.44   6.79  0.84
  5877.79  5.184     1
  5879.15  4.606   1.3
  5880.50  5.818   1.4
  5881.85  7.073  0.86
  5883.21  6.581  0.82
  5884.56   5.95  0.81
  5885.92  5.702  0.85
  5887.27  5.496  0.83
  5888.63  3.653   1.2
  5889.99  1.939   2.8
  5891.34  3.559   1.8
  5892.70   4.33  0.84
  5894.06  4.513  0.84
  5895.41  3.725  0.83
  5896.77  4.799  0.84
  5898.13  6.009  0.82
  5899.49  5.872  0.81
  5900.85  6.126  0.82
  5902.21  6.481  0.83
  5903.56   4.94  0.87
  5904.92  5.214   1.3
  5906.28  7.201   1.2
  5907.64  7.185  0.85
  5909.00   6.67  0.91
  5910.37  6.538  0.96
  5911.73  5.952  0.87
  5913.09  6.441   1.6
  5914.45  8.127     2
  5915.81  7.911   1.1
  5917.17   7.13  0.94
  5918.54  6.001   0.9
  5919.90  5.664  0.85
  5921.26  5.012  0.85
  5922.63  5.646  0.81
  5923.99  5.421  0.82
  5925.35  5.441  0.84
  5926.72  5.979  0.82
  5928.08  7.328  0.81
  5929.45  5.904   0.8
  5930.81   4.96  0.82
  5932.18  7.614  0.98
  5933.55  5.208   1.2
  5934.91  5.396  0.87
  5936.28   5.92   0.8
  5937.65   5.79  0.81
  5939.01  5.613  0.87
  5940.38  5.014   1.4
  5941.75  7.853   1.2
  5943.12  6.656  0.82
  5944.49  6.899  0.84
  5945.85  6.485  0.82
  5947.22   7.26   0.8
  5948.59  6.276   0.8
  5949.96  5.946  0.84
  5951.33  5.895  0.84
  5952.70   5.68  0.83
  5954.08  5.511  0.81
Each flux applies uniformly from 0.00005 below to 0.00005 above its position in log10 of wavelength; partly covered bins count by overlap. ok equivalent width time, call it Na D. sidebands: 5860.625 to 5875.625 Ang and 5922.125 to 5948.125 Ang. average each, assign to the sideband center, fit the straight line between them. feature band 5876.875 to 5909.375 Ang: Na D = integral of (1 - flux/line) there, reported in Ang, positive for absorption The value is 5.4 Ang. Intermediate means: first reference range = 6.62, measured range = 5.36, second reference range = 6.13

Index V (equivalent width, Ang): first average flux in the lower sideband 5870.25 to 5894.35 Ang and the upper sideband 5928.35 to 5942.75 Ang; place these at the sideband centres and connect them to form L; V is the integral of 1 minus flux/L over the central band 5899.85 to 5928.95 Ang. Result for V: -3.0 Ang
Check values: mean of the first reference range 5.3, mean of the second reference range 5.98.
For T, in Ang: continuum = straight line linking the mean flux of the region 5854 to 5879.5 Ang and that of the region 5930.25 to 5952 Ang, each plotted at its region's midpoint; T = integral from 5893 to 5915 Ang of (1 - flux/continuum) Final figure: 1.3 Ang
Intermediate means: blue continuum 6.44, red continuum 6.18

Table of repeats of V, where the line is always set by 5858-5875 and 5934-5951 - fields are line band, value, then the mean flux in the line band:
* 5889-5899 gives 3.6 Ang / 4.14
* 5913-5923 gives -0.2 Ang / 6.52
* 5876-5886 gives 0.9 Ang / 5.96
